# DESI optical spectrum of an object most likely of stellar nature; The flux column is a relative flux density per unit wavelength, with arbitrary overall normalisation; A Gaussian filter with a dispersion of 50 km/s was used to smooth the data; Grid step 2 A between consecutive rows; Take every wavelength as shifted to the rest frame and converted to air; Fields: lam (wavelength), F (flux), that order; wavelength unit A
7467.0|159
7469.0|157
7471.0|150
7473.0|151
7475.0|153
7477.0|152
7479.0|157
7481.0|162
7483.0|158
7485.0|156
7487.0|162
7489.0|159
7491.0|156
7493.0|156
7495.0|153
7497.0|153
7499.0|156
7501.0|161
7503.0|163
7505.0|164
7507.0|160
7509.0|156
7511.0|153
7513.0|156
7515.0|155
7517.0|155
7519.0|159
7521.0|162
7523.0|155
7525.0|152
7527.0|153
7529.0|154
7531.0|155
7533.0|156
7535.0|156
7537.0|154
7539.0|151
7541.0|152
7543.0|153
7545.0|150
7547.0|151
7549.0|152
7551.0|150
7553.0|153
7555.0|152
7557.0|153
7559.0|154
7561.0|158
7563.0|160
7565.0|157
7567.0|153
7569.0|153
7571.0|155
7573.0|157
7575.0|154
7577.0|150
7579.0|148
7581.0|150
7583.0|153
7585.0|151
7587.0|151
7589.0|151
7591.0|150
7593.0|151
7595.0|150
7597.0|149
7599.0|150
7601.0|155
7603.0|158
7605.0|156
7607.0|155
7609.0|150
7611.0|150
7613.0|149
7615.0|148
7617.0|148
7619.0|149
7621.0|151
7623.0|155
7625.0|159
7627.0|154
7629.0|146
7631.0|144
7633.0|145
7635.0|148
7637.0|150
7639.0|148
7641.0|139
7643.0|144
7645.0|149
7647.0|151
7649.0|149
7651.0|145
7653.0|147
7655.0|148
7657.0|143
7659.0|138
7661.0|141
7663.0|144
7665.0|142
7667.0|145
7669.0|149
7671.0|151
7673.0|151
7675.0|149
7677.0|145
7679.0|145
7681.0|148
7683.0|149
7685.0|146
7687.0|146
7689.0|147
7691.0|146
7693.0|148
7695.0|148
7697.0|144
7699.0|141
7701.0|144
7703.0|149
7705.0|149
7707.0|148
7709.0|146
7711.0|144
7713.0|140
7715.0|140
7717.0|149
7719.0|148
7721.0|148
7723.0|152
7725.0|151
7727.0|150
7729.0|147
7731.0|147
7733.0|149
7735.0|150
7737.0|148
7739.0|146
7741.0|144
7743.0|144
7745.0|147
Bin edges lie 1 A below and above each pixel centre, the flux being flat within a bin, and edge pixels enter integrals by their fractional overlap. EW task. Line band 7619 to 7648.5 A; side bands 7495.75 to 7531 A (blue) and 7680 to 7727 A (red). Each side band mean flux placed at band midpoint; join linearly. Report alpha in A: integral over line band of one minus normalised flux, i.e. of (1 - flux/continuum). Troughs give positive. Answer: 0.31 A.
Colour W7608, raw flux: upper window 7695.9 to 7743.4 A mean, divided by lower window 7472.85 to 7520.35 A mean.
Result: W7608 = 0.93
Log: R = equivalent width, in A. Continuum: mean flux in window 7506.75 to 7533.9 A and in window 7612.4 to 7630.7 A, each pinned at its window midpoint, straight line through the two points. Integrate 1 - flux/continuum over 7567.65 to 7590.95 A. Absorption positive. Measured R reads 0.1 A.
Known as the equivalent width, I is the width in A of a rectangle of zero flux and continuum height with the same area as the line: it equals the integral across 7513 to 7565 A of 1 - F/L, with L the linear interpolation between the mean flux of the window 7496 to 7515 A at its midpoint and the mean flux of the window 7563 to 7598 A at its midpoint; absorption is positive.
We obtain 0.3 A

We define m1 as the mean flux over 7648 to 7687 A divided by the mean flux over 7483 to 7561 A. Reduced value 0.94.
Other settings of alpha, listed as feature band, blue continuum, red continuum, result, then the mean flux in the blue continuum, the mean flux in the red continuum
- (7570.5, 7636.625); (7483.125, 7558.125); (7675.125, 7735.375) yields 0.1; 155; 147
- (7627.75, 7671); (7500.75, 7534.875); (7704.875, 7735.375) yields 1.4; 157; 147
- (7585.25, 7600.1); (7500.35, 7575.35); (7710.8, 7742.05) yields 0.2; 155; 147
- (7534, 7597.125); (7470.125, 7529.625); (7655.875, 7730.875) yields 0.1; 156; 146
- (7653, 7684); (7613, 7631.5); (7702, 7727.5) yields 0.6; 151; 147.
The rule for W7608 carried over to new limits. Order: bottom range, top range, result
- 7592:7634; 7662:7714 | 0.97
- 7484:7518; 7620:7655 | 0.94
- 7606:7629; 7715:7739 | 0.98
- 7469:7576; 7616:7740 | 0.95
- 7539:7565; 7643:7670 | 0.95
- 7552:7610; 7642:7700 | 0.96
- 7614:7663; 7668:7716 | 0.99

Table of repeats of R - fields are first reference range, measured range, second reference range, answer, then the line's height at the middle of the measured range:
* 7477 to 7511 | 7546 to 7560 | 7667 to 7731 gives 0.2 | 155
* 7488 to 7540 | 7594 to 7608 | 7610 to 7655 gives -0.3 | 151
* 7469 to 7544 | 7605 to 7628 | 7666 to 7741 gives -0.1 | 151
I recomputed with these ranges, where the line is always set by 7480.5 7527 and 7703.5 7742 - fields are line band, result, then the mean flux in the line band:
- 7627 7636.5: 0.3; 147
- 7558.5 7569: -0.1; 156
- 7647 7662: 0.5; 145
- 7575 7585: 0.2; 151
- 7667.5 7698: 0.3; 147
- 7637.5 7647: 0.3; 146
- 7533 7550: 0.3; 153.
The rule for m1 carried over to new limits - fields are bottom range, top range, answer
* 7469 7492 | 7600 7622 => 0.97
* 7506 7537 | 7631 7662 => 0.93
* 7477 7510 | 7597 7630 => 0.96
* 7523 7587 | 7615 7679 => 0.96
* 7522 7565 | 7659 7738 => 0.95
